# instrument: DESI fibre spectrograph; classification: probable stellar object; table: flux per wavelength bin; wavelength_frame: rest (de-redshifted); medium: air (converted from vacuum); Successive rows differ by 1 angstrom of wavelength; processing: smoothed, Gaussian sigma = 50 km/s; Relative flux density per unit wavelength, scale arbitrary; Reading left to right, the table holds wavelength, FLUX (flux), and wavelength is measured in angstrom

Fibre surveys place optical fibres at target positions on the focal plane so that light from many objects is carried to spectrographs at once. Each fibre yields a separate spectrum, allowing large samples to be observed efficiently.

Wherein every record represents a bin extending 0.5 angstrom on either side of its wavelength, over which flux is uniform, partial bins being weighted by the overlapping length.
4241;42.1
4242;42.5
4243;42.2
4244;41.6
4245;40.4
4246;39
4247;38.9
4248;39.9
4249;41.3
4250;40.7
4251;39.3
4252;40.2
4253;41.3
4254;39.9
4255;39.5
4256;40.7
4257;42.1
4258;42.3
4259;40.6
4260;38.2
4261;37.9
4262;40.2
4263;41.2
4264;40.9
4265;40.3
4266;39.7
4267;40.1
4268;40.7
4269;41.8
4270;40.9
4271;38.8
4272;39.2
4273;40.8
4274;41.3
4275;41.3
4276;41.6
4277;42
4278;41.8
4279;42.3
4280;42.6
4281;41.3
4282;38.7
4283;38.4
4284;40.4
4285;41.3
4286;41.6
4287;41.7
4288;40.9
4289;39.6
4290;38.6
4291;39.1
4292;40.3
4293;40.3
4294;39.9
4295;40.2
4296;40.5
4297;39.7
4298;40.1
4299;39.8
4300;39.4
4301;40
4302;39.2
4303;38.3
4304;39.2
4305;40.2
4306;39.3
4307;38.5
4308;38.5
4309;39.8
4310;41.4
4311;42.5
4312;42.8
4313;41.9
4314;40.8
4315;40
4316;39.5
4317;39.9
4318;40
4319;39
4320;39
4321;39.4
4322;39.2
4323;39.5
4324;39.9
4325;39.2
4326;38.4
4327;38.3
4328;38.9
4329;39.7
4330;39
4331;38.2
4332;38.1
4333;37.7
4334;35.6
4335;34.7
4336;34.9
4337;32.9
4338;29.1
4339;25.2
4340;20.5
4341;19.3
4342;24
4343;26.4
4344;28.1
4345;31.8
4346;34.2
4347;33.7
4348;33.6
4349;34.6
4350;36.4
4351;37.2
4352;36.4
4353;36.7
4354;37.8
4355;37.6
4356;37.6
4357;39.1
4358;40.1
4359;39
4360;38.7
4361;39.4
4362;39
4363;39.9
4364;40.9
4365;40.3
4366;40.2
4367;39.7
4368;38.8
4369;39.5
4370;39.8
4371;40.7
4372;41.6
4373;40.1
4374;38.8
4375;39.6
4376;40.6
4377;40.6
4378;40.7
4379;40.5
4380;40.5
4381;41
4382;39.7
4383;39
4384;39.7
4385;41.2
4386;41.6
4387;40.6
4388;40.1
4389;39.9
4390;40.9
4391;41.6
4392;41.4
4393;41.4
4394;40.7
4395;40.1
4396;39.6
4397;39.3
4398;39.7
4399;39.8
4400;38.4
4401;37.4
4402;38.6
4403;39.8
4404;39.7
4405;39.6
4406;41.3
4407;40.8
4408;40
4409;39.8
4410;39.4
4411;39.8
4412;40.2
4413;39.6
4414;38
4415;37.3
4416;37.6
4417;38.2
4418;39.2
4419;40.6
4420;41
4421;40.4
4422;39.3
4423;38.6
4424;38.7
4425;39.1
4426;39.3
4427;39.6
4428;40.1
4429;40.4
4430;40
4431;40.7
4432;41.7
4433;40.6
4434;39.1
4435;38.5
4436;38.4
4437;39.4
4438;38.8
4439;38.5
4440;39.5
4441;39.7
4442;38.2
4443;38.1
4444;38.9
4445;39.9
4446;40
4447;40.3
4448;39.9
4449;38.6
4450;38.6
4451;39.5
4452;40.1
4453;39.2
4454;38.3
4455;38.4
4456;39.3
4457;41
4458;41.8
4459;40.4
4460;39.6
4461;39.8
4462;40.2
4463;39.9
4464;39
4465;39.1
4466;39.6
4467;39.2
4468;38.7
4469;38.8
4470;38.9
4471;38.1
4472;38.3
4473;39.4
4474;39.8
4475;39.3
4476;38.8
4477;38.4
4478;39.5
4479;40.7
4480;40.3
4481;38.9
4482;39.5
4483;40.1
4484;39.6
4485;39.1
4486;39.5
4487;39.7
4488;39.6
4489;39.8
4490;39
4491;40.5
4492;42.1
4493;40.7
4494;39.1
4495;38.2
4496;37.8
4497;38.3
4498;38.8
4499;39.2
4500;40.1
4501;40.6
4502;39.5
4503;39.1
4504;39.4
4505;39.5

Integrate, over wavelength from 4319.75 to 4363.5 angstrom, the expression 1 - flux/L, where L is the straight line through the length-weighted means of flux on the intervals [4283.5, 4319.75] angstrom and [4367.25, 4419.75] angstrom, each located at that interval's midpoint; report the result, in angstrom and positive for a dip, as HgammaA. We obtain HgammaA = 5.06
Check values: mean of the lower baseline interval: 40.1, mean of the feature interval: 35.4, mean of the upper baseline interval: 39.9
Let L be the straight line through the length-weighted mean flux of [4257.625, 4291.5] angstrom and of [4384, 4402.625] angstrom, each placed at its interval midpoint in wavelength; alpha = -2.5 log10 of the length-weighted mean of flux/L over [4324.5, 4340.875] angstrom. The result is 0.16 mag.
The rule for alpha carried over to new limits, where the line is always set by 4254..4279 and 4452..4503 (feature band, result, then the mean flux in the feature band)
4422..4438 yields 0.004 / 39.6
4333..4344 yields 0.367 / 28.7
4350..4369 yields 0.037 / 38.8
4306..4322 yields 0.006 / 40.1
